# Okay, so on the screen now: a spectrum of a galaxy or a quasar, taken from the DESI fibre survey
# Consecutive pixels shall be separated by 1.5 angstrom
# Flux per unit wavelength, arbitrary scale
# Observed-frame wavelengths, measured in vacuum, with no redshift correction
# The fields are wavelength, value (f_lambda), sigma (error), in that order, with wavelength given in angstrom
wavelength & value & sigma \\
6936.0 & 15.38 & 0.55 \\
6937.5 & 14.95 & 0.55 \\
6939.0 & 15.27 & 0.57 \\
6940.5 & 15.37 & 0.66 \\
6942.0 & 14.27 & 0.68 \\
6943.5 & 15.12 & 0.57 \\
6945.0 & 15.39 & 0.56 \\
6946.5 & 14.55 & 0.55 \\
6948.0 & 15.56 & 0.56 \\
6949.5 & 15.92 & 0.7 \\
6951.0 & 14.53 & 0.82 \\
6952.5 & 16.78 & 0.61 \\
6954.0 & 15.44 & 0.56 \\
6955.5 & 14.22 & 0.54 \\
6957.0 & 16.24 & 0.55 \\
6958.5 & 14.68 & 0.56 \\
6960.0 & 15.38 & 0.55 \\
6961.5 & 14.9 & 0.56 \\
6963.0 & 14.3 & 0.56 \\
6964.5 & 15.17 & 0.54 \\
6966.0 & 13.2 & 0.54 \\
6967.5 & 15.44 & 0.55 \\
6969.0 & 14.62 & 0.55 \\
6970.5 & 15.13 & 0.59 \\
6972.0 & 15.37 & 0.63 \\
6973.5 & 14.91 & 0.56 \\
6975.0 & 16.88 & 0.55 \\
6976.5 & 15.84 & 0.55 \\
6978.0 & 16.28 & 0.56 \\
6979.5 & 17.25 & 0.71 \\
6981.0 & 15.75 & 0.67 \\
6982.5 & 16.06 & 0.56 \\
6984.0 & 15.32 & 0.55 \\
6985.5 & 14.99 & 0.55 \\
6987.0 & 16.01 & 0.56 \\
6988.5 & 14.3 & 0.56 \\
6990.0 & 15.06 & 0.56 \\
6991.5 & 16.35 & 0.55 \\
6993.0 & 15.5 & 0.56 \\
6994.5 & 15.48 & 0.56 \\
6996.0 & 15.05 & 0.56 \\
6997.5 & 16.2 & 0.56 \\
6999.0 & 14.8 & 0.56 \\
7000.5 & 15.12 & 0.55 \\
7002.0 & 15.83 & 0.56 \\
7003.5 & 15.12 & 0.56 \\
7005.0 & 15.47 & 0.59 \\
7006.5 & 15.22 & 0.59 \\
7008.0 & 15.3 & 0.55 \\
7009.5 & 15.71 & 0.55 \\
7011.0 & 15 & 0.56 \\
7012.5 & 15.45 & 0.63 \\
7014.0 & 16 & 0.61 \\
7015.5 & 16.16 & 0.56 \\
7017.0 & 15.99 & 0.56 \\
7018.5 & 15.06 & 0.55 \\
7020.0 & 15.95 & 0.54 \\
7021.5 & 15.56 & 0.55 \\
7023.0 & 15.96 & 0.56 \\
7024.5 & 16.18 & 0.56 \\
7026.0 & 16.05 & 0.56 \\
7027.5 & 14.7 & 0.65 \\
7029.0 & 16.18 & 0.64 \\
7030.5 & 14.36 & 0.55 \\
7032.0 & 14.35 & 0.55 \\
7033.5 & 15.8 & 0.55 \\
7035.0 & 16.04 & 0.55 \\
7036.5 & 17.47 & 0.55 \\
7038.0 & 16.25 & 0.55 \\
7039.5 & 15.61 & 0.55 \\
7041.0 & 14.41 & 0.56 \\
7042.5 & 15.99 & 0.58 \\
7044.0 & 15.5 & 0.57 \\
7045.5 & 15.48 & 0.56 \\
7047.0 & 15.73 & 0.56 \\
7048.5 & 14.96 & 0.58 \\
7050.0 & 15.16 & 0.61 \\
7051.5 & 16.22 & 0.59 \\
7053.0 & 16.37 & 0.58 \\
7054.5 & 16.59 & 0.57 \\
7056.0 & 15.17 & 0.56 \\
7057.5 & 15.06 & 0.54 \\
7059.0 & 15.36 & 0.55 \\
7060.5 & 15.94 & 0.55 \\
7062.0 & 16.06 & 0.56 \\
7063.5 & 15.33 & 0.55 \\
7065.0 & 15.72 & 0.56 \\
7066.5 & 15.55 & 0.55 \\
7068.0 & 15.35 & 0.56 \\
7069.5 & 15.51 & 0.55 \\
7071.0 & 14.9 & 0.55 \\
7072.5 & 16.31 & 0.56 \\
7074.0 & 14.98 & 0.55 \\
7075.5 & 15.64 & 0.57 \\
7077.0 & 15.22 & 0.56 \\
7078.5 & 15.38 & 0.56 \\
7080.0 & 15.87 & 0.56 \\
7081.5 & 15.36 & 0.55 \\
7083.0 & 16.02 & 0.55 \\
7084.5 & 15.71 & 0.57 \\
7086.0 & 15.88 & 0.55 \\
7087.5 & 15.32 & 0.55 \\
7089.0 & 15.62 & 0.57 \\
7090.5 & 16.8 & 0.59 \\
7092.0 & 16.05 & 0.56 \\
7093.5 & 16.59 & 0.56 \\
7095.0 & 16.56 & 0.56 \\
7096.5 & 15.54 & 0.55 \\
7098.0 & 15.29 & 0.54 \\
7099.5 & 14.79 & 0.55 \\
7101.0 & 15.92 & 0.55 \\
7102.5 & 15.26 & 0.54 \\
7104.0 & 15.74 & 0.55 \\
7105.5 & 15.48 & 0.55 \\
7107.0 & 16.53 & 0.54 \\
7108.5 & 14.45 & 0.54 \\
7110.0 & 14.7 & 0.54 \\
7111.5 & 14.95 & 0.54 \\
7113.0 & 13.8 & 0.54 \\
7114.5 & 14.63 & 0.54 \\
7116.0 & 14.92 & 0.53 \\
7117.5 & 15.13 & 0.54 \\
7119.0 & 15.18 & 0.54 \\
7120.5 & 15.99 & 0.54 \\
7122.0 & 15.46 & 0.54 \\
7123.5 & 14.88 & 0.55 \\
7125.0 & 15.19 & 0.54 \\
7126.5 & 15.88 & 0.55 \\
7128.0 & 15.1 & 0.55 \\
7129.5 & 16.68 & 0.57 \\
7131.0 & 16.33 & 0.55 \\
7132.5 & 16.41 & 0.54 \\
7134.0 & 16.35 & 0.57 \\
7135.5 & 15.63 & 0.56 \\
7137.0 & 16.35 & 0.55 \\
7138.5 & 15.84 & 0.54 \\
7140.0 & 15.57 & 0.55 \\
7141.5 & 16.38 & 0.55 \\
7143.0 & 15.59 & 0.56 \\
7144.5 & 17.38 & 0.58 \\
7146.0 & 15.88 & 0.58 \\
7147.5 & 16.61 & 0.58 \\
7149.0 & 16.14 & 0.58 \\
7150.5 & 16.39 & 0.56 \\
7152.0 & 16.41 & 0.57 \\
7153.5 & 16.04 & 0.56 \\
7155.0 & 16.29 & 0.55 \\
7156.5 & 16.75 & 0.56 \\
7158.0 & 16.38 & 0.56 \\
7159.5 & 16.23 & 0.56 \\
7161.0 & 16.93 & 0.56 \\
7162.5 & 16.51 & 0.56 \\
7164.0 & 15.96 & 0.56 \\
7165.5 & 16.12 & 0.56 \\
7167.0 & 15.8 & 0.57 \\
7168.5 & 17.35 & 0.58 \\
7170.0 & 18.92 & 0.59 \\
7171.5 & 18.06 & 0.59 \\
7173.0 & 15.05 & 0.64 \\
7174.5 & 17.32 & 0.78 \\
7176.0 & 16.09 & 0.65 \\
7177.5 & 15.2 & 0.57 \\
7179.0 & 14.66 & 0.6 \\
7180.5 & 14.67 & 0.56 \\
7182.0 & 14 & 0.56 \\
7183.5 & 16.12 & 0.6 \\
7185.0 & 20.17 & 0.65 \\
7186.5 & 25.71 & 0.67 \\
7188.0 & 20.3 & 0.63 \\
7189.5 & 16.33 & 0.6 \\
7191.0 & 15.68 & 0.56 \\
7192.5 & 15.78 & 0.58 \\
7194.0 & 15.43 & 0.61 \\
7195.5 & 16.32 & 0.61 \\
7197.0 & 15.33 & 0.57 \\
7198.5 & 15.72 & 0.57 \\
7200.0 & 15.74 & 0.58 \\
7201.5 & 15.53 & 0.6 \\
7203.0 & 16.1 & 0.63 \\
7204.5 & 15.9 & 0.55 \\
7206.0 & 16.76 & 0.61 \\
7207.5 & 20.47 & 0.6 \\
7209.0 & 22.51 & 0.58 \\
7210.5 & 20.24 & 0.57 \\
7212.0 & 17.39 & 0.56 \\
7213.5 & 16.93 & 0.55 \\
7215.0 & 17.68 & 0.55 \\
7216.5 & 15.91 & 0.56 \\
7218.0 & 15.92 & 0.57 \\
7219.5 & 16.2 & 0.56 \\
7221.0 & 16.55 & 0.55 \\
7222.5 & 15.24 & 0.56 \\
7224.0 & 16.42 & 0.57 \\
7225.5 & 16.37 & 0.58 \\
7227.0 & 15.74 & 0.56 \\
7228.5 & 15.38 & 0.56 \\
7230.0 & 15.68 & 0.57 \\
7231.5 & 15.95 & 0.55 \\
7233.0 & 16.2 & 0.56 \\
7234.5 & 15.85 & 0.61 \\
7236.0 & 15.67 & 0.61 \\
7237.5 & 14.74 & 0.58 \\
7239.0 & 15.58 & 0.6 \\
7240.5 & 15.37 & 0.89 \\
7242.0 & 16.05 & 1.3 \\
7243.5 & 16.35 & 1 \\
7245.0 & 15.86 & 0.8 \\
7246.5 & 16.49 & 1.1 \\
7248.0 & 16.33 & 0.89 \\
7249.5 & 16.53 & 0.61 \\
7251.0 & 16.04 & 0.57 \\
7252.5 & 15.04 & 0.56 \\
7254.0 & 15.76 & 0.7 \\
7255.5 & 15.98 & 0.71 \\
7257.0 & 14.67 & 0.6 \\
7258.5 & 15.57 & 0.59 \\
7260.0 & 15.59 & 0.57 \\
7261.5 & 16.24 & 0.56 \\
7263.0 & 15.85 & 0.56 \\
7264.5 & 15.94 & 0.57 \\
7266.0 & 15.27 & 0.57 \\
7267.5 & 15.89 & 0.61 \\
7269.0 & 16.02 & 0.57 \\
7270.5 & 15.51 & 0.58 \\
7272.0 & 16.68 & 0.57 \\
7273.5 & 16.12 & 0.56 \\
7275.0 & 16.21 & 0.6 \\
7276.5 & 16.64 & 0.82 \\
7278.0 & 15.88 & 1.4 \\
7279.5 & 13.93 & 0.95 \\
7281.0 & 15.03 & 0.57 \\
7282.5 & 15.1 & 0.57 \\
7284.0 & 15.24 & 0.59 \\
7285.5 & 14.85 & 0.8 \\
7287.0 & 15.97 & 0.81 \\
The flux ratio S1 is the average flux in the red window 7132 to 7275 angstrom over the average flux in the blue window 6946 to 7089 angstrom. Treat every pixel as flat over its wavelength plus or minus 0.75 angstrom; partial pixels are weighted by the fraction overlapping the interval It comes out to 1.06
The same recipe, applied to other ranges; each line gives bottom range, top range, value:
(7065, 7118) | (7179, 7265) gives 1.06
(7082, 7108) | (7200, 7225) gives 1.09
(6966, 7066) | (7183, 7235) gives 1.09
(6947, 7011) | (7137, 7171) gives 1.07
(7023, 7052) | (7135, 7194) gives 1.06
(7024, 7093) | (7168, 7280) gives 1.05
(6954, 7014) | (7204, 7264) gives 1.07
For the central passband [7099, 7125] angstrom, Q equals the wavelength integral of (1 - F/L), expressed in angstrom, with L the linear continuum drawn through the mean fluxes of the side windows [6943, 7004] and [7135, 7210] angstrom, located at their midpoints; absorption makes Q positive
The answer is 1.8 angstrom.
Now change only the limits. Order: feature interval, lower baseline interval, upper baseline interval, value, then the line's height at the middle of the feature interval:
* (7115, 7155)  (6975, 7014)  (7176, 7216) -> 1.8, 16.7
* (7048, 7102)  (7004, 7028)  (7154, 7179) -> 1.0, 16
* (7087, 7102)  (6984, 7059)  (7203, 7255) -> 0.0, 15.9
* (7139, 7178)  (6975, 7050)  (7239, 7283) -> -1.8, 15.7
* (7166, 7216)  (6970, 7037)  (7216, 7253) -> -4.0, 15.8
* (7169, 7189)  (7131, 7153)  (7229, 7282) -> -1.6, 16.1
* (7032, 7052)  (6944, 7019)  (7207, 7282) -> -0.1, 15.6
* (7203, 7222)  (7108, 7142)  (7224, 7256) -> -2.2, 15.8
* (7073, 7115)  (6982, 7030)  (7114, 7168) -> 0.8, 15.8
